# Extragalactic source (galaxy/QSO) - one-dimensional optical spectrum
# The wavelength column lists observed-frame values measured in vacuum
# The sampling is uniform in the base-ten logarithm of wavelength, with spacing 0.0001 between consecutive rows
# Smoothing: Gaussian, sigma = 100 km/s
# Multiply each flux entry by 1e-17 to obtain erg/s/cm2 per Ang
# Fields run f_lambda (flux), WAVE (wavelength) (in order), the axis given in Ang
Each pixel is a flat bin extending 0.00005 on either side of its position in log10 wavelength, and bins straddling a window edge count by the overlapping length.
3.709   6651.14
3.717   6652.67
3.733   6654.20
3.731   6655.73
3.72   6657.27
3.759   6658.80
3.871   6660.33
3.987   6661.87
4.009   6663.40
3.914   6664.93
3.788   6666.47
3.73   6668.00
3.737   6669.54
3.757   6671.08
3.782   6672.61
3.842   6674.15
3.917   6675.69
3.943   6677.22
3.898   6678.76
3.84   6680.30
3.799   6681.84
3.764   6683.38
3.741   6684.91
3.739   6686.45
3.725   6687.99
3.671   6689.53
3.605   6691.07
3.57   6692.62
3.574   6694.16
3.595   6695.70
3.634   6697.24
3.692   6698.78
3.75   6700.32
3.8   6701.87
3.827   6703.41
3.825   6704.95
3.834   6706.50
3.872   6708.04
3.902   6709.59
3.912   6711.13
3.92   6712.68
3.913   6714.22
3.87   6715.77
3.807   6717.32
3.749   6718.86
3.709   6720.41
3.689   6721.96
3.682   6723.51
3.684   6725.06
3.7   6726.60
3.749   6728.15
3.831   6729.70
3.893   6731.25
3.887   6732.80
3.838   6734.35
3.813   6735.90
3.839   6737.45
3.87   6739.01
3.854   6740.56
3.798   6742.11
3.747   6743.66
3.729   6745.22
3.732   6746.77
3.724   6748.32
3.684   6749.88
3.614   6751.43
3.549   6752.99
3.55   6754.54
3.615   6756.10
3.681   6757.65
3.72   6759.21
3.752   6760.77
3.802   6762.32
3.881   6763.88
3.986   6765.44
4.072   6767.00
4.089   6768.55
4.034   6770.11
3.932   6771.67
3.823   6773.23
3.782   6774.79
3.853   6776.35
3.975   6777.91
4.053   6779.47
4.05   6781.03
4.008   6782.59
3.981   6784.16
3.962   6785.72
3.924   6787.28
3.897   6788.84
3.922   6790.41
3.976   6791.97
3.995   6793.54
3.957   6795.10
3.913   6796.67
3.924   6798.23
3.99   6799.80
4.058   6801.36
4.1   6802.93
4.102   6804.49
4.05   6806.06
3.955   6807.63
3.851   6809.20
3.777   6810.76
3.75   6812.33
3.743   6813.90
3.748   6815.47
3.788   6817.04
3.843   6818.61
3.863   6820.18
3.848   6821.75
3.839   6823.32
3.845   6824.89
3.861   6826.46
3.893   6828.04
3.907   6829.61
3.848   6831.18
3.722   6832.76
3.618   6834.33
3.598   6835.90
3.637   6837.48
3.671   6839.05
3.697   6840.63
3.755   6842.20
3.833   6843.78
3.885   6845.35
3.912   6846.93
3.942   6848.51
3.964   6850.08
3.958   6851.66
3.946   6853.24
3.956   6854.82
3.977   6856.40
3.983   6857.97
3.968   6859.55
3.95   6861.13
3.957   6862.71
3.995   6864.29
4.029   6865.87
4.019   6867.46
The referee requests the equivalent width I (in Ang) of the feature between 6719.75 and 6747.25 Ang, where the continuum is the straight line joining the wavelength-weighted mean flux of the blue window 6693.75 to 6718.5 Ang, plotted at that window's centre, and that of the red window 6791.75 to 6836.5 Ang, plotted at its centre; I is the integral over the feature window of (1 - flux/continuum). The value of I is 0.3 Ang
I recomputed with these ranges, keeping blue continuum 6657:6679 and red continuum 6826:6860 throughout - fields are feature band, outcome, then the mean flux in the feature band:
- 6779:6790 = -0.39 Ang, 3.98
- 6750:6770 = 0.32 Ang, 3.78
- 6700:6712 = 0.00 Ang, 3.84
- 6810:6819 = 0.16 Ang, 3.77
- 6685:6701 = 0.78 Ang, 3.66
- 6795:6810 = -0.58 Ang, 3.99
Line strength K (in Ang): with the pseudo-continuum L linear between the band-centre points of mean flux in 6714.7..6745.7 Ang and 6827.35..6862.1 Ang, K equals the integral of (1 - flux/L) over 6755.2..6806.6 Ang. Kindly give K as -1.6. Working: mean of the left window 3.79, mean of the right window 3.85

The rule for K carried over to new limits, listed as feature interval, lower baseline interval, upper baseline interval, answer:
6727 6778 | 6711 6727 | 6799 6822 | 0.3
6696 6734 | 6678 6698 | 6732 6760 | -0.8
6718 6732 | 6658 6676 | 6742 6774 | 0.2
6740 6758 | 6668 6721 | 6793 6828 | 0.7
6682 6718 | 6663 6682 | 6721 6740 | 0.5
